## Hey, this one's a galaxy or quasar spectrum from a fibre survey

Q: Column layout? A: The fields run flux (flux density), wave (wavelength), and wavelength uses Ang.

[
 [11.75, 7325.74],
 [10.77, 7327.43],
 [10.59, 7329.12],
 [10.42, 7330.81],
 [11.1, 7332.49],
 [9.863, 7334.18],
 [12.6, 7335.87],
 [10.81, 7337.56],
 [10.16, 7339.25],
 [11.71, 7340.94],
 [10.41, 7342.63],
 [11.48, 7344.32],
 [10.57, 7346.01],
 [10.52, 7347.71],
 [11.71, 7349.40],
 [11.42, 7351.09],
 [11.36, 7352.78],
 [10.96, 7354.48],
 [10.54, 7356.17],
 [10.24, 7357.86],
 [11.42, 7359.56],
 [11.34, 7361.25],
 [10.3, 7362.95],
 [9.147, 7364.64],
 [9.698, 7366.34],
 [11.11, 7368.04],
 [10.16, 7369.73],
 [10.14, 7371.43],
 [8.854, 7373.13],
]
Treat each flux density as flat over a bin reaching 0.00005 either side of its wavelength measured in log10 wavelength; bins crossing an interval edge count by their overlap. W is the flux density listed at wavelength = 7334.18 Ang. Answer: 9.863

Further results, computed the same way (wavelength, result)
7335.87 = 12.6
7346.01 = 10.57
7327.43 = 10.77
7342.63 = 10.41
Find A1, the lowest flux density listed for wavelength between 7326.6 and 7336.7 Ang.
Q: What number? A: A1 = 9.863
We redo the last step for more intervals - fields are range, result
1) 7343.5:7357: 10.52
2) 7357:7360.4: 10.24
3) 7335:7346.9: 10.16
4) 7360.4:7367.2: 9.147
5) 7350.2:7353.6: 11.36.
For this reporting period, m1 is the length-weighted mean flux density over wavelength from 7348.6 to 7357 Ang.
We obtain 11.2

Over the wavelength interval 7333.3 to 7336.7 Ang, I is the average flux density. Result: 11.2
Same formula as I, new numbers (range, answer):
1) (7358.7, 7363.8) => 11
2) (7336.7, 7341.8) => 10.9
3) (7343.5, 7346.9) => 11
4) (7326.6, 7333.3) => 10.7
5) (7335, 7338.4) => 11.7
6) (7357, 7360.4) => 10.8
